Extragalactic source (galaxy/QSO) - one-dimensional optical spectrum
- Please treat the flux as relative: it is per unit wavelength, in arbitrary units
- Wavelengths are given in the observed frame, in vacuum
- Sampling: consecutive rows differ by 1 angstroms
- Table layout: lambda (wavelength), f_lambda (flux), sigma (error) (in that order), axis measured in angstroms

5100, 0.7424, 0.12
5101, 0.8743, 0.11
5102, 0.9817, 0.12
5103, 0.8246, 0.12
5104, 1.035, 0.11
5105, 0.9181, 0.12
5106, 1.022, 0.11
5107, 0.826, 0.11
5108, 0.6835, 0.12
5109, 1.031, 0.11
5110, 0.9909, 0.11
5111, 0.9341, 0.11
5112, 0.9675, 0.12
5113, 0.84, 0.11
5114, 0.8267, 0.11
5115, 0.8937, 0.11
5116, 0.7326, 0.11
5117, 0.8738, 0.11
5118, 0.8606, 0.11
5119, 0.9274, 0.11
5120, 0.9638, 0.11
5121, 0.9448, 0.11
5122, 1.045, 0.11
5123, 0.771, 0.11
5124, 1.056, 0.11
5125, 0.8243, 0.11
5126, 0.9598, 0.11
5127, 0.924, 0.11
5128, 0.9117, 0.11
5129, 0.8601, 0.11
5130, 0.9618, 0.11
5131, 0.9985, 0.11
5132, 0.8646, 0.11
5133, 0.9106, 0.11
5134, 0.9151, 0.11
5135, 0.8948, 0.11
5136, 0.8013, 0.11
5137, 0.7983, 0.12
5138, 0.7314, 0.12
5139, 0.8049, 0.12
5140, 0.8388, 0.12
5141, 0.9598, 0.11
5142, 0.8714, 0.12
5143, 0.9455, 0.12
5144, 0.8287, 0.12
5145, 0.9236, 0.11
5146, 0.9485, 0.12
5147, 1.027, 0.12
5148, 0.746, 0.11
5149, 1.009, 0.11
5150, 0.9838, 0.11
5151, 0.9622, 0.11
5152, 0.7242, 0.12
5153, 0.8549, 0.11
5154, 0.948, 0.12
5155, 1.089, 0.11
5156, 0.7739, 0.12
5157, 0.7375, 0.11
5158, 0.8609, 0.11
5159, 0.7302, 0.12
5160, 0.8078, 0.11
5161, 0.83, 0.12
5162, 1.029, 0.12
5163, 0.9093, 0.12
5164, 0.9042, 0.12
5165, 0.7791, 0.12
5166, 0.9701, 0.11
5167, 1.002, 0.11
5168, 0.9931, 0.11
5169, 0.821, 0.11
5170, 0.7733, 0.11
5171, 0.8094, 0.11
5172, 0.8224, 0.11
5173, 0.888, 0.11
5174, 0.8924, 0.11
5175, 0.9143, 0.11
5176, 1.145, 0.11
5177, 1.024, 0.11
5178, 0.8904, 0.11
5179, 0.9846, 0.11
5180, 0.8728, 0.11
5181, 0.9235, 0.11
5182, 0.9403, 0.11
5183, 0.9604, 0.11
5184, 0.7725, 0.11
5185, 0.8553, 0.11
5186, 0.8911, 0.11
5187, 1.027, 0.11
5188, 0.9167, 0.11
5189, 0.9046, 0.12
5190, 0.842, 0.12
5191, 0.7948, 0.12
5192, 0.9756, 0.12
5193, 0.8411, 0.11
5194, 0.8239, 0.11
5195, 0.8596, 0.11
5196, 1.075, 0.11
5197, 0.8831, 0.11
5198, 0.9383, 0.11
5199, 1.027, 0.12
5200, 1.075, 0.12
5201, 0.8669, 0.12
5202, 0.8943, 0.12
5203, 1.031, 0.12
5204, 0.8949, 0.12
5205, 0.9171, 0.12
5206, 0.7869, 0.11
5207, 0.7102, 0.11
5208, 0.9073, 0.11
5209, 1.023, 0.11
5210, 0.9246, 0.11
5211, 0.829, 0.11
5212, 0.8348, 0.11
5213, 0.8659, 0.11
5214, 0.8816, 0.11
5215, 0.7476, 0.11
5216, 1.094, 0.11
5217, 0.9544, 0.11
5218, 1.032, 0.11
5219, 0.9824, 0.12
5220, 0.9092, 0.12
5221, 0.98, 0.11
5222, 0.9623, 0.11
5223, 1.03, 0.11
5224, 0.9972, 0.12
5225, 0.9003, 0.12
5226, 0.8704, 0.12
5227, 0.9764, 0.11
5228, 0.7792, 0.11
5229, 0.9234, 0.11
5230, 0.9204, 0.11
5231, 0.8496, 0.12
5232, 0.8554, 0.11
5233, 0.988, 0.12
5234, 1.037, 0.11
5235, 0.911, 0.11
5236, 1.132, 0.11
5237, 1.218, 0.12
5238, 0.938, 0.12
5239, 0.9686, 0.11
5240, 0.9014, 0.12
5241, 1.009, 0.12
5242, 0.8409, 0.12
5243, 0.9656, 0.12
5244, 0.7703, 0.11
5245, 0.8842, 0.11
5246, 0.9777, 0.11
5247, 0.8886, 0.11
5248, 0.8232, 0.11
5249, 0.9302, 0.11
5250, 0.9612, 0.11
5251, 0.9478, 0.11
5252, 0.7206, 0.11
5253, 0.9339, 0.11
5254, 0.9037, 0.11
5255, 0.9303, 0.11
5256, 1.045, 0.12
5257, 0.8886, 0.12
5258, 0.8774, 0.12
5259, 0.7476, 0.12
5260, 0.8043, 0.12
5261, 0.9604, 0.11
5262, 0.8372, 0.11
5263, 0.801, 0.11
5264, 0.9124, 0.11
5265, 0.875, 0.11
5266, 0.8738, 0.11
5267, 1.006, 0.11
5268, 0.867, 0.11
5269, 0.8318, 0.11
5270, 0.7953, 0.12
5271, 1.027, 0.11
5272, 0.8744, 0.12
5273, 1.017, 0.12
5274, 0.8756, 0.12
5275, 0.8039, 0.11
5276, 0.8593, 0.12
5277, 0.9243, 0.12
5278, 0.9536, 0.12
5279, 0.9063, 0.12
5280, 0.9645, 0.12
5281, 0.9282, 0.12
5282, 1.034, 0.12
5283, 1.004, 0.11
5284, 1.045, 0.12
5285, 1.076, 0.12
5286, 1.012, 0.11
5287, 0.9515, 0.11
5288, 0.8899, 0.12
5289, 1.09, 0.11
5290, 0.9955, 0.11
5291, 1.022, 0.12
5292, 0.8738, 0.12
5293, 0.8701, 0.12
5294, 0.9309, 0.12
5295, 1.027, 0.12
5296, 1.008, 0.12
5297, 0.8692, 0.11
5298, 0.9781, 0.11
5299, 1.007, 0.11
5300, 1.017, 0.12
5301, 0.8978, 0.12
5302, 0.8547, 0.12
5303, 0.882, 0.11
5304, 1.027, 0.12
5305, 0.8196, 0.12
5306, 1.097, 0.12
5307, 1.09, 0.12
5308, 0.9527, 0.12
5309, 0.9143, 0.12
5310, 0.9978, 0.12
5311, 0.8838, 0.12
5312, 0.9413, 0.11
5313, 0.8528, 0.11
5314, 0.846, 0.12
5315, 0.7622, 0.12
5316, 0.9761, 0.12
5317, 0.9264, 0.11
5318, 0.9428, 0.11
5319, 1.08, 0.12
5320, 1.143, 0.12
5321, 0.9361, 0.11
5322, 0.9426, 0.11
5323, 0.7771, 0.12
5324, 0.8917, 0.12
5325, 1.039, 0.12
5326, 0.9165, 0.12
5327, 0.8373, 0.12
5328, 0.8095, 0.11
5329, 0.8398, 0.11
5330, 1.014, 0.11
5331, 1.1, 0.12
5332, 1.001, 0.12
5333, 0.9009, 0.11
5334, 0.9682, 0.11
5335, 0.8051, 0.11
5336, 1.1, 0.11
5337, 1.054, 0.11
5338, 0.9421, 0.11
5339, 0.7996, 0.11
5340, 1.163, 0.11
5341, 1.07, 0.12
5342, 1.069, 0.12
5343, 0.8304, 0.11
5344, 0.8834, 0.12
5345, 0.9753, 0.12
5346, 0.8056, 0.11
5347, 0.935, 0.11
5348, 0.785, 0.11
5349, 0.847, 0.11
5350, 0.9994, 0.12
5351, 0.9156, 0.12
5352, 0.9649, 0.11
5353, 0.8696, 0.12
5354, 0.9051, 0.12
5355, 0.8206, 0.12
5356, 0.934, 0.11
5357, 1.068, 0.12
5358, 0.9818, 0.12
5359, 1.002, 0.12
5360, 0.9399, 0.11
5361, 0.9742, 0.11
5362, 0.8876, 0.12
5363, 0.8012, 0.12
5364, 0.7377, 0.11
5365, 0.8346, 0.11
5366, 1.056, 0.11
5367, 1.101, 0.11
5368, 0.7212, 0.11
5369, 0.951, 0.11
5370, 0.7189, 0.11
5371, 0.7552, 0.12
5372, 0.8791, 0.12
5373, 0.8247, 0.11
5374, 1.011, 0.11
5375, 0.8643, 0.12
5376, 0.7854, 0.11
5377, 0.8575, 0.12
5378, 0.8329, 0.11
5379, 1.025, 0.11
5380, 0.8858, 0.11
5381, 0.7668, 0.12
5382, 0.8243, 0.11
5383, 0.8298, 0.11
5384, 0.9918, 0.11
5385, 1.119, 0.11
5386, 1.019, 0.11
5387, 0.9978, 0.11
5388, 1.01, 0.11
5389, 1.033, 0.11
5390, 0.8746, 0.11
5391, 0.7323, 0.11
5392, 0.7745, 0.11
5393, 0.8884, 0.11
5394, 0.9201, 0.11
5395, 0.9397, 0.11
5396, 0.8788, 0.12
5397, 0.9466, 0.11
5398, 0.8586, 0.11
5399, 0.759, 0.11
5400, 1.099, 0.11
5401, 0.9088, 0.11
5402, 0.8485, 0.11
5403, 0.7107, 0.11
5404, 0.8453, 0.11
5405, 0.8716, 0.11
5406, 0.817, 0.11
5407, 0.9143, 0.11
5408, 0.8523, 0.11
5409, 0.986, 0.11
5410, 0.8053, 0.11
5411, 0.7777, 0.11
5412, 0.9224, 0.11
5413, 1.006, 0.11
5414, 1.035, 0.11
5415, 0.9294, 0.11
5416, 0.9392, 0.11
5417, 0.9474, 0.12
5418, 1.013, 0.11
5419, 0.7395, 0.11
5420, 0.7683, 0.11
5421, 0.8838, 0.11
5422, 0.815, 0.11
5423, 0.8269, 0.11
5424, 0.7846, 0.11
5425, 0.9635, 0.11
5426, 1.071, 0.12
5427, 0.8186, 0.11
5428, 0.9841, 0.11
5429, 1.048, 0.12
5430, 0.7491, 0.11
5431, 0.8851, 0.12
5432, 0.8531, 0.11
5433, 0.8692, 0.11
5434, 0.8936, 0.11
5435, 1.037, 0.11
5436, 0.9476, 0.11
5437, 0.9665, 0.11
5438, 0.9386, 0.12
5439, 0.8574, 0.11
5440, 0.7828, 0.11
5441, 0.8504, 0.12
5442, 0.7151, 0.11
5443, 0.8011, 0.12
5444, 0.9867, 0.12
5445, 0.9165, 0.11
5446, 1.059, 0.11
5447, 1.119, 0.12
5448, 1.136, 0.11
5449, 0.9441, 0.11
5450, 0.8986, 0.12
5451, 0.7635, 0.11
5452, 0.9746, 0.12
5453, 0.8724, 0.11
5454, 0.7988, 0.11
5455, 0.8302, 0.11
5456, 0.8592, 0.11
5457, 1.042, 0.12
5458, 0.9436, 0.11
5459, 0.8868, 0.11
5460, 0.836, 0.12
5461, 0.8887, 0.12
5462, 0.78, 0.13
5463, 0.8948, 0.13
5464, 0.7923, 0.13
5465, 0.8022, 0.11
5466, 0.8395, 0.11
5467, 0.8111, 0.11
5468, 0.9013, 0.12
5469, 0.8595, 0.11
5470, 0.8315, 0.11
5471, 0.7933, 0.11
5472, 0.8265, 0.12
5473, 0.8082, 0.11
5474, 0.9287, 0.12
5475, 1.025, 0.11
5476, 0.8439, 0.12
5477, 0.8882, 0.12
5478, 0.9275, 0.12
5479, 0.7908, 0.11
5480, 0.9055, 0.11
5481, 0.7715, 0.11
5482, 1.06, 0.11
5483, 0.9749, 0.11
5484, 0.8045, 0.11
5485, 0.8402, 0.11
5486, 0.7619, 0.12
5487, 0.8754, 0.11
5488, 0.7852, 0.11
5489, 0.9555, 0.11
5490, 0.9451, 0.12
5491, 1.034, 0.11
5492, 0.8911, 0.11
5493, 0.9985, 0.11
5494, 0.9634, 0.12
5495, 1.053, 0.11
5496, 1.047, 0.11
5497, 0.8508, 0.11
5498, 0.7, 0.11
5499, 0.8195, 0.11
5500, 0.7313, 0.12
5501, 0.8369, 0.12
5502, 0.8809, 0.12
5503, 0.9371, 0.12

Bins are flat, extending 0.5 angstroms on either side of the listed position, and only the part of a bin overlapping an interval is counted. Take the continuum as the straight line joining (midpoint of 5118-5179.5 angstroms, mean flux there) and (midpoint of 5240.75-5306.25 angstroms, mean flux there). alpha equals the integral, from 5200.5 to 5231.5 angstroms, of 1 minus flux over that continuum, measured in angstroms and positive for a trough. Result 0.00 angstroms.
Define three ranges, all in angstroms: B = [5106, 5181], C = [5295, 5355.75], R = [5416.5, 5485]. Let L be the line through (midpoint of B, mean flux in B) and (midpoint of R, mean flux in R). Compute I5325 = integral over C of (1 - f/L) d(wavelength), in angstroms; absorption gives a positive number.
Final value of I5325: -3.3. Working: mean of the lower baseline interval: 0.895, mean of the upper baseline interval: 0.888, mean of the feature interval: 0.939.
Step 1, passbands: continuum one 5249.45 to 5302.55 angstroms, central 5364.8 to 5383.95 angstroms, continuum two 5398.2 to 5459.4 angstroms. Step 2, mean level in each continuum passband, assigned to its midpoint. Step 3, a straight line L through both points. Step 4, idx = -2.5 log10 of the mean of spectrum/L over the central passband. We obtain 0.044 mag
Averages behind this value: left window 0.927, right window 0.899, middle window 0.873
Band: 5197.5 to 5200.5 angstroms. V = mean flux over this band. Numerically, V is 1.01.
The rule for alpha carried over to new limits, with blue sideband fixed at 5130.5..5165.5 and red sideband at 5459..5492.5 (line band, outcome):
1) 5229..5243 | -1.43 angstroms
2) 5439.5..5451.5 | -0.61 angstroms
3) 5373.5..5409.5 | -1.04 angstroms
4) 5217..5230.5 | -1.04 angstroms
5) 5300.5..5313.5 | -0.97 angstroms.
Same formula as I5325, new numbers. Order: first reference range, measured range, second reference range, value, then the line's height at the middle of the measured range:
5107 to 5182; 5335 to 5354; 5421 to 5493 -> -1.0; 0.892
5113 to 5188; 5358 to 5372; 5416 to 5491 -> 0.1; 0.89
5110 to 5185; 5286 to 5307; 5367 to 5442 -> -1.6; 0.892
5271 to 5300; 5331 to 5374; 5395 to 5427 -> 0.0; 0.921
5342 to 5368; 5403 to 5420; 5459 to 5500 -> 0.1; 0.896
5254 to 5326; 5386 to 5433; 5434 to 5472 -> 0.5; 0.902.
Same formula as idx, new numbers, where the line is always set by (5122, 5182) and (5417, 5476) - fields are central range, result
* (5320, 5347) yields -0.06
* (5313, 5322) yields -0.06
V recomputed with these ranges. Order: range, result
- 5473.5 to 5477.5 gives 0.921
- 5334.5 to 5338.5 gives 0.975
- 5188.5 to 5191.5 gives 0.847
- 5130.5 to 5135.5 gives 0.917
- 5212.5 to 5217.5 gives 0.909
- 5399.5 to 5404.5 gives 0.882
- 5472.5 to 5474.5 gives 0.868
